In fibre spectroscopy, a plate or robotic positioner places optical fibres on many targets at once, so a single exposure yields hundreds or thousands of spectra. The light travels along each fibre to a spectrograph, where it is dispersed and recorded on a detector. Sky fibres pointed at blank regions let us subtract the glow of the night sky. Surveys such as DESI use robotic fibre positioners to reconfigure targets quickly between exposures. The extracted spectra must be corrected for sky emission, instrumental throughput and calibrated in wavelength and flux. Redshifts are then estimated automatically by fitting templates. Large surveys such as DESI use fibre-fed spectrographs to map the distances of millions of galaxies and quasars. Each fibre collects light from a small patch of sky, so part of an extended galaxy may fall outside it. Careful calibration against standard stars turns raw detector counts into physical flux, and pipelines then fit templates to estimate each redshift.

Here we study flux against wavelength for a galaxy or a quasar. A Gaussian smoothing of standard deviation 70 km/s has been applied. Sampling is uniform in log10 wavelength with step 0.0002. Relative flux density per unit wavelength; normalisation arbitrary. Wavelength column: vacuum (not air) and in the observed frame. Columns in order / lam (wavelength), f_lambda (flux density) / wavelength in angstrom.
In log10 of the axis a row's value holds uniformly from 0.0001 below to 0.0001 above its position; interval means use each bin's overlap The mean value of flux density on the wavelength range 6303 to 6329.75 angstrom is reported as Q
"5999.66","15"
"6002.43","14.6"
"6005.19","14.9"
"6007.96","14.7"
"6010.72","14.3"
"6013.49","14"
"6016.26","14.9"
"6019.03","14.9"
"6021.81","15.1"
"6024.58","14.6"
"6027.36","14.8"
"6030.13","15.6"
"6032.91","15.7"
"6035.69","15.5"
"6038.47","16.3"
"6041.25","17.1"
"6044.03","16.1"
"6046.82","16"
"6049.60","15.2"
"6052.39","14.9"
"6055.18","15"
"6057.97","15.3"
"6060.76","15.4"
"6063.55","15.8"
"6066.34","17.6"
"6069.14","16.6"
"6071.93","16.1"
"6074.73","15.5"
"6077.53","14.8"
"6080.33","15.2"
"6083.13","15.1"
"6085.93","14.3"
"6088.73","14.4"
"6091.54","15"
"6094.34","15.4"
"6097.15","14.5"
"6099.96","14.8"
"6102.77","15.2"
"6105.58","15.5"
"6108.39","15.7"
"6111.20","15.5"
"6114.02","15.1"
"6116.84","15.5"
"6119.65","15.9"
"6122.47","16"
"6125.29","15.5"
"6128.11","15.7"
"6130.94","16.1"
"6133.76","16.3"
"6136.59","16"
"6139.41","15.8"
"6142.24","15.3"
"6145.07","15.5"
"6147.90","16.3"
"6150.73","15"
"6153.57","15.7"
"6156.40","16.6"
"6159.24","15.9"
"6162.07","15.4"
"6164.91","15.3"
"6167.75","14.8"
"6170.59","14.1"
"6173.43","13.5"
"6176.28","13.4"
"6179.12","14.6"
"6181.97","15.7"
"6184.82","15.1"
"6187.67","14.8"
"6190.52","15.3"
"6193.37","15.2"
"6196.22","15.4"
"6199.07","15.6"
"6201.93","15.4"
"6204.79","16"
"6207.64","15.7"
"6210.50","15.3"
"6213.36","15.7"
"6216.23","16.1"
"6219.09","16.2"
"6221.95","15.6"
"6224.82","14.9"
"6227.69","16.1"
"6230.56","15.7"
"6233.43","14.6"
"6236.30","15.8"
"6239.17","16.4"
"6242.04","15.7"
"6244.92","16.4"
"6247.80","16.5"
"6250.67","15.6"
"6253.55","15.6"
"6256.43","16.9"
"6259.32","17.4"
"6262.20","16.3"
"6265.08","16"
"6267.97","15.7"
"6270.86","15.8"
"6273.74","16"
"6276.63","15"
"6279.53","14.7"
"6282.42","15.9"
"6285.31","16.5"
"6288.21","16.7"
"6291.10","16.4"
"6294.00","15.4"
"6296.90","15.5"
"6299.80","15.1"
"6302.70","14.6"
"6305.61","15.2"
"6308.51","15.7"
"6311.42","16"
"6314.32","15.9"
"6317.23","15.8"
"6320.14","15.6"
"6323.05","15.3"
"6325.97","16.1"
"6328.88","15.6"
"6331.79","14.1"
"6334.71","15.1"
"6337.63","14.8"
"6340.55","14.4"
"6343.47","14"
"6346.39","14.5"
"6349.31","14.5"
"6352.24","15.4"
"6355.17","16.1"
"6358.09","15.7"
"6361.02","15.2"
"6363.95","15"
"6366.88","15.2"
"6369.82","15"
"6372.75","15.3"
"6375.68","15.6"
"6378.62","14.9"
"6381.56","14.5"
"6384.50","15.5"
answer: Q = 15.6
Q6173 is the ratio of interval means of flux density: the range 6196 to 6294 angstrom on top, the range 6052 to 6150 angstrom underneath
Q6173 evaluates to 1.02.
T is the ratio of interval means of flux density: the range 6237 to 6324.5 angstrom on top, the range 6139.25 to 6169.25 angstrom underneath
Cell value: 1.0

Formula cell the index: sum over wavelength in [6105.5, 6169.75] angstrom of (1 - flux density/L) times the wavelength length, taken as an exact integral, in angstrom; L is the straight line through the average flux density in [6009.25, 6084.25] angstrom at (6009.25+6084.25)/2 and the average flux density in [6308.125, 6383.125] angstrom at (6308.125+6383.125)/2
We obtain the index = -1.2 angstrom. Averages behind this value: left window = 15.5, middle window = 15.7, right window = 15.2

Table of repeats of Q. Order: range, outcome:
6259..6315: 15.8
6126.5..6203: 15.3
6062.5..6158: 15.6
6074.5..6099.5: 14.9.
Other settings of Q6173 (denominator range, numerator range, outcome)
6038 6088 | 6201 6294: 1.01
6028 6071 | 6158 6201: 0.94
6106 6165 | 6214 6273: 1.02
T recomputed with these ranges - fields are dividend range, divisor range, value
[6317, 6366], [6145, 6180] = 1.00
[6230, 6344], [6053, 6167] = 1.01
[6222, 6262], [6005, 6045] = 1.05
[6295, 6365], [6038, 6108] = 0.98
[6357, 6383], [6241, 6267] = 0.93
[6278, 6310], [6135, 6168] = 1.00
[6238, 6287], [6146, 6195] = 1.06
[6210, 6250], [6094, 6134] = 1.02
